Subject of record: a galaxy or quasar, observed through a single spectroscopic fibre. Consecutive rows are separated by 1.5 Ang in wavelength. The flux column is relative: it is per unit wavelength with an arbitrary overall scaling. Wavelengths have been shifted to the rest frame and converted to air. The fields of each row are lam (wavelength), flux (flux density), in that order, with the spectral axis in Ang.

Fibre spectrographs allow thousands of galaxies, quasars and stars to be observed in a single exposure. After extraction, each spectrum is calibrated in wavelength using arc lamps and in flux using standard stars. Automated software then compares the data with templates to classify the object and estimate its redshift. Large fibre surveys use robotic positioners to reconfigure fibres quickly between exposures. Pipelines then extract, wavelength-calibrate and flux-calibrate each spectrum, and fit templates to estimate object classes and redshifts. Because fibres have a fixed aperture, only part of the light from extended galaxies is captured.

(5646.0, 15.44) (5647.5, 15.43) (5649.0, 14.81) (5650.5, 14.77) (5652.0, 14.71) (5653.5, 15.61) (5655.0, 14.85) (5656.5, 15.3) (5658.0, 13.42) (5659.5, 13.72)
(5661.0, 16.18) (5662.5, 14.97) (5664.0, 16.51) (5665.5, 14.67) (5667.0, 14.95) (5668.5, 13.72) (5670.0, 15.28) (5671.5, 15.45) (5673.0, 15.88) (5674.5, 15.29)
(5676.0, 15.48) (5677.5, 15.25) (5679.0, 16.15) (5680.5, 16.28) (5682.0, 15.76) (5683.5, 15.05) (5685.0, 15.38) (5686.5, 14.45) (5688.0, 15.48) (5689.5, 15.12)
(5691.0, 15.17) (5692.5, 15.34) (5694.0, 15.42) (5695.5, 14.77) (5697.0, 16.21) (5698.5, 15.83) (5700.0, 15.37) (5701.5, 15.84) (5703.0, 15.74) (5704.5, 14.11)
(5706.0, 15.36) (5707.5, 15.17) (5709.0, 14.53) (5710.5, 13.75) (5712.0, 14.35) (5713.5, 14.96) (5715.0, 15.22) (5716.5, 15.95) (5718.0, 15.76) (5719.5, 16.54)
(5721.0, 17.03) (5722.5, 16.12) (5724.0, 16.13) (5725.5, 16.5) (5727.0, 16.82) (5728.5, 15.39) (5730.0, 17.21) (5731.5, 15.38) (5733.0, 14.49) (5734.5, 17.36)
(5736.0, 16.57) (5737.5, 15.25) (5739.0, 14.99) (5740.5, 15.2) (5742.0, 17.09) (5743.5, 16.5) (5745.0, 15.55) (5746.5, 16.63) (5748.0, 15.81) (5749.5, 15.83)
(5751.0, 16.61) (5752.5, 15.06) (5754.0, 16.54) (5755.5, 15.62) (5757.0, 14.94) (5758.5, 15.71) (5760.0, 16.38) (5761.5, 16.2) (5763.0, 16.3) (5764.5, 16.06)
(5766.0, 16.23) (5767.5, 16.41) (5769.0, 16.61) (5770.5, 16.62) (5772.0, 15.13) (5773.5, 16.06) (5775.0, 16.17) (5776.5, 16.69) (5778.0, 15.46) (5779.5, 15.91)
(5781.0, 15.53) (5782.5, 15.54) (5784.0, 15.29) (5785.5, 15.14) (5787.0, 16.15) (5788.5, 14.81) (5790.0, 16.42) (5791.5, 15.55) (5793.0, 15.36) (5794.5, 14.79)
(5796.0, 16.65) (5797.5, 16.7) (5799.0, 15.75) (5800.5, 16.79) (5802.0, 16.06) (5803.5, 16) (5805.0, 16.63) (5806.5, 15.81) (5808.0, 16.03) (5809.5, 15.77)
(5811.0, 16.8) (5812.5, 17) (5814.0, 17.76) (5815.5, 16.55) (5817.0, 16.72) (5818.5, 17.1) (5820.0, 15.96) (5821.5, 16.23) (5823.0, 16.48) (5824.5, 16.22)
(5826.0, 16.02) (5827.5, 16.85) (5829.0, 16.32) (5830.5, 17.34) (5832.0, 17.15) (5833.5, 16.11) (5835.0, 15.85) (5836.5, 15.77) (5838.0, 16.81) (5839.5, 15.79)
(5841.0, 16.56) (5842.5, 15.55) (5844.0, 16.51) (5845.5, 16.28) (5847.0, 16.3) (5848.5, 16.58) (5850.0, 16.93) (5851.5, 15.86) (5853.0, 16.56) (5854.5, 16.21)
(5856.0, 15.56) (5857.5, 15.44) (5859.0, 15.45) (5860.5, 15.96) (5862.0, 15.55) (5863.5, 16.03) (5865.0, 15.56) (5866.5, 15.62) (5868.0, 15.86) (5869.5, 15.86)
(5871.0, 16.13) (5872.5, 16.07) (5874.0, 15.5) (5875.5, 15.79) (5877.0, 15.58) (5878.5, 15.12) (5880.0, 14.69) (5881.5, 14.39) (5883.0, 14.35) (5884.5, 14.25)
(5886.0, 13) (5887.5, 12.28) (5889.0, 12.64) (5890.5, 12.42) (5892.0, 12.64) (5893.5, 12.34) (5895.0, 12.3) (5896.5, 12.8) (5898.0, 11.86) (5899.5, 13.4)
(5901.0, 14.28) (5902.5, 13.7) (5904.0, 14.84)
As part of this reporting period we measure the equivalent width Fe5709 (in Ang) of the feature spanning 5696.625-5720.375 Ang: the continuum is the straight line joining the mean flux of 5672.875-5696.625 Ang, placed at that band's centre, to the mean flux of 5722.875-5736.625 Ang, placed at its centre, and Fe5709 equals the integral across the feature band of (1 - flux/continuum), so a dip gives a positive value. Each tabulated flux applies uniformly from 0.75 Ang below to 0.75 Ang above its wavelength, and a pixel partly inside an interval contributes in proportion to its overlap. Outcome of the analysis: 0.8 Ang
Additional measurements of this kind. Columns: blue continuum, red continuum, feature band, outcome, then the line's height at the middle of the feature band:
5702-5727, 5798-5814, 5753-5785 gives 0.1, 16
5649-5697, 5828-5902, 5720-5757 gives -2.1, 15.2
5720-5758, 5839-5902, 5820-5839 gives -1.4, 15.3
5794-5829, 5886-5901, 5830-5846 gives -1.2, 15.2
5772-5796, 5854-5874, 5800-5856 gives -2.4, 15.7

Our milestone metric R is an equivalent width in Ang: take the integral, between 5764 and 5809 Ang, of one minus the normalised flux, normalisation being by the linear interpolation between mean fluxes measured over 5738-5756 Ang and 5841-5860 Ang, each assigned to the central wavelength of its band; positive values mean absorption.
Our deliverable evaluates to 0.2 Ang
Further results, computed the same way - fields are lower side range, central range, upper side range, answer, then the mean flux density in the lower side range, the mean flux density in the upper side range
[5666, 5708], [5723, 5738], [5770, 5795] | -0.61 Ang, 15.3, 15.7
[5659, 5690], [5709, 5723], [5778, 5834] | 0.11 Ang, 15.3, 16.2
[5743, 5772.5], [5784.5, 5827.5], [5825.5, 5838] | 0.32 Ang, 16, 16.5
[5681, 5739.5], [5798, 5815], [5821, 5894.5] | -0.97 Ang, 15.5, 15.5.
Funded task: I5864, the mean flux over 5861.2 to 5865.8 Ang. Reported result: 15.7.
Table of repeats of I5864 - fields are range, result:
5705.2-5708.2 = 15.2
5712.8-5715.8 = 15.1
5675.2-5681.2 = 15.8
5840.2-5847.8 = 16.2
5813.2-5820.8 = 16.8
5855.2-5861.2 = 15.6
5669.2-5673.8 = 15.5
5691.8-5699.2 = 15.5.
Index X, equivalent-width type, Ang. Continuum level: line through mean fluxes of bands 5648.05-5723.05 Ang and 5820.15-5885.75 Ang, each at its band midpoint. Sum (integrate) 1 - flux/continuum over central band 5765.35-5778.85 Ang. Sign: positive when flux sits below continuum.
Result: -0.5 Ang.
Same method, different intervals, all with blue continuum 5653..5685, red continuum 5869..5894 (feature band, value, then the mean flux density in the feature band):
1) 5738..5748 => -0.7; 16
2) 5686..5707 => -0.3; 15.3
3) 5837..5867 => -3.4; 16.1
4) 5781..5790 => -0.5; 15.5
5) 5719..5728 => -0.9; 16.5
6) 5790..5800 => -0.8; 15.9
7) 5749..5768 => -1.5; 16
